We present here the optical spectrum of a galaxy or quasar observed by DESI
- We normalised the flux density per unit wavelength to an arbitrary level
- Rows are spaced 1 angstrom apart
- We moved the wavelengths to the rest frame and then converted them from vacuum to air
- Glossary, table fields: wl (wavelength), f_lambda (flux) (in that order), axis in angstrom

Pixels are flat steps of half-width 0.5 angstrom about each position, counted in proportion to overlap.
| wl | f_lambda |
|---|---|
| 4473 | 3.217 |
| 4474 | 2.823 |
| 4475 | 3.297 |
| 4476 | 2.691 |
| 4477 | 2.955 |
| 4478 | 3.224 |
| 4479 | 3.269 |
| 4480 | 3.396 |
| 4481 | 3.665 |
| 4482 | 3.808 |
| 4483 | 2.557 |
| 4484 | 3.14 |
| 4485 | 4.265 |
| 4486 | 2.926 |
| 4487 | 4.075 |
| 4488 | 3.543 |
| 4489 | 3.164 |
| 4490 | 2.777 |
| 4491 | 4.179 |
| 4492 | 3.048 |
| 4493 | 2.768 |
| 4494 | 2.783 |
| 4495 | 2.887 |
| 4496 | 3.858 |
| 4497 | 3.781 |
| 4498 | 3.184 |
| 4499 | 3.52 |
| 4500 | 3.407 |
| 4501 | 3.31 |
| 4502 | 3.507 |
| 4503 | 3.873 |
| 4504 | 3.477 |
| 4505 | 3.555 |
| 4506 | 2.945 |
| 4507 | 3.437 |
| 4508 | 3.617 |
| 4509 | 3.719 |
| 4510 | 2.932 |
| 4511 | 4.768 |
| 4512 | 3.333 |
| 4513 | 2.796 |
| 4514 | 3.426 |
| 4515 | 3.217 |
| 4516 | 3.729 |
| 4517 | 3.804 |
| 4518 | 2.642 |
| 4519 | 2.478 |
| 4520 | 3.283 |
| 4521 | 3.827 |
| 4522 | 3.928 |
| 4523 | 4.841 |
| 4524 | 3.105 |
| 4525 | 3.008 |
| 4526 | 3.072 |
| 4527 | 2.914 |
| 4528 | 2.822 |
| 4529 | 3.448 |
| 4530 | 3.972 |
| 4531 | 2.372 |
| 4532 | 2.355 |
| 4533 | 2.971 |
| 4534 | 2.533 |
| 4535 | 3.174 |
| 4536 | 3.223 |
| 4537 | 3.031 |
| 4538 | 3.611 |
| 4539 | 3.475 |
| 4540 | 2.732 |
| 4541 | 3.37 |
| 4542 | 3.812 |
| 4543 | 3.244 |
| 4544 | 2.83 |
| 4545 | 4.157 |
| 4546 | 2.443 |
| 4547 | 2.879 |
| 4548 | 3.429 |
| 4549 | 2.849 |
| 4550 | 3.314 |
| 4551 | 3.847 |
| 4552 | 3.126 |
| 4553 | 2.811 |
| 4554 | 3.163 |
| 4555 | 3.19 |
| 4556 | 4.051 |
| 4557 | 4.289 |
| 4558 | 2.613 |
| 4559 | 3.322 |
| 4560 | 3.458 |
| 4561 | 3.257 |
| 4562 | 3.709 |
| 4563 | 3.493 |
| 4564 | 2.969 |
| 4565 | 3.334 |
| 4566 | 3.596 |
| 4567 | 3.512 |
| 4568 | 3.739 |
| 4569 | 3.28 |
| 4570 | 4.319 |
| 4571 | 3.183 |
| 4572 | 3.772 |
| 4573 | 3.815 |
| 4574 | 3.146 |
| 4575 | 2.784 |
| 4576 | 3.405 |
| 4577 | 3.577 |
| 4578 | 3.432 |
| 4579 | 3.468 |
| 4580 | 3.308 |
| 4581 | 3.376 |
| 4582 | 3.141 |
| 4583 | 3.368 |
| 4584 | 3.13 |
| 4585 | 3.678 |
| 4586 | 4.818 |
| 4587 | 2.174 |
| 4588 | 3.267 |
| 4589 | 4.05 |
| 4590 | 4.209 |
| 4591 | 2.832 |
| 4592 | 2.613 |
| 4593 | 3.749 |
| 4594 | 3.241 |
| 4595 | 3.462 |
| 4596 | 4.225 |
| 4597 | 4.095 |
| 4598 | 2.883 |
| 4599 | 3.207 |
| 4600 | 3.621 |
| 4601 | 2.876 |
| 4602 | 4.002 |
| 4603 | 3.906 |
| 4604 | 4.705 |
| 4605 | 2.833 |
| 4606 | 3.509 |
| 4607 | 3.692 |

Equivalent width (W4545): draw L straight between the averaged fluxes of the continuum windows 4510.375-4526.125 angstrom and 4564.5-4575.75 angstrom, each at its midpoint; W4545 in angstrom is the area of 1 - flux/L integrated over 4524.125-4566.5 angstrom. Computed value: 3.2 angstrom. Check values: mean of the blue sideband 3.46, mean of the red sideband 3.5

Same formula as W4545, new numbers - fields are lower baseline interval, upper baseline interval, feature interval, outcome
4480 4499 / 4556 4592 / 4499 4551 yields 1.5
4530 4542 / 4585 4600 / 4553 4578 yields -1.2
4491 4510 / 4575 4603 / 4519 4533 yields 0.6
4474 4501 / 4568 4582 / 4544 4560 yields 0.6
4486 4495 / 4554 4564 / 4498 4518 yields -1.0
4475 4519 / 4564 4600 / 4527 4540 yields 1.3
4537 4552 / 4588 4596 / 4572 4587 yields 0.0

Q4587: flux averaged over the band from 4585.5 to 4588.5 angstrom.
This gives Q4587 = 3.42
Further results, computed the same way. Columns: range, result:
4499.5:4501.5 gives 3.36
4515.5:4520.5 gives 3.19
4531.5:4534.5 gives 2.62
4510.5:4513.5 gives 3.63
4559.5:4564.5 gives 3.38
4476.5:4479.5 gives 3.15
